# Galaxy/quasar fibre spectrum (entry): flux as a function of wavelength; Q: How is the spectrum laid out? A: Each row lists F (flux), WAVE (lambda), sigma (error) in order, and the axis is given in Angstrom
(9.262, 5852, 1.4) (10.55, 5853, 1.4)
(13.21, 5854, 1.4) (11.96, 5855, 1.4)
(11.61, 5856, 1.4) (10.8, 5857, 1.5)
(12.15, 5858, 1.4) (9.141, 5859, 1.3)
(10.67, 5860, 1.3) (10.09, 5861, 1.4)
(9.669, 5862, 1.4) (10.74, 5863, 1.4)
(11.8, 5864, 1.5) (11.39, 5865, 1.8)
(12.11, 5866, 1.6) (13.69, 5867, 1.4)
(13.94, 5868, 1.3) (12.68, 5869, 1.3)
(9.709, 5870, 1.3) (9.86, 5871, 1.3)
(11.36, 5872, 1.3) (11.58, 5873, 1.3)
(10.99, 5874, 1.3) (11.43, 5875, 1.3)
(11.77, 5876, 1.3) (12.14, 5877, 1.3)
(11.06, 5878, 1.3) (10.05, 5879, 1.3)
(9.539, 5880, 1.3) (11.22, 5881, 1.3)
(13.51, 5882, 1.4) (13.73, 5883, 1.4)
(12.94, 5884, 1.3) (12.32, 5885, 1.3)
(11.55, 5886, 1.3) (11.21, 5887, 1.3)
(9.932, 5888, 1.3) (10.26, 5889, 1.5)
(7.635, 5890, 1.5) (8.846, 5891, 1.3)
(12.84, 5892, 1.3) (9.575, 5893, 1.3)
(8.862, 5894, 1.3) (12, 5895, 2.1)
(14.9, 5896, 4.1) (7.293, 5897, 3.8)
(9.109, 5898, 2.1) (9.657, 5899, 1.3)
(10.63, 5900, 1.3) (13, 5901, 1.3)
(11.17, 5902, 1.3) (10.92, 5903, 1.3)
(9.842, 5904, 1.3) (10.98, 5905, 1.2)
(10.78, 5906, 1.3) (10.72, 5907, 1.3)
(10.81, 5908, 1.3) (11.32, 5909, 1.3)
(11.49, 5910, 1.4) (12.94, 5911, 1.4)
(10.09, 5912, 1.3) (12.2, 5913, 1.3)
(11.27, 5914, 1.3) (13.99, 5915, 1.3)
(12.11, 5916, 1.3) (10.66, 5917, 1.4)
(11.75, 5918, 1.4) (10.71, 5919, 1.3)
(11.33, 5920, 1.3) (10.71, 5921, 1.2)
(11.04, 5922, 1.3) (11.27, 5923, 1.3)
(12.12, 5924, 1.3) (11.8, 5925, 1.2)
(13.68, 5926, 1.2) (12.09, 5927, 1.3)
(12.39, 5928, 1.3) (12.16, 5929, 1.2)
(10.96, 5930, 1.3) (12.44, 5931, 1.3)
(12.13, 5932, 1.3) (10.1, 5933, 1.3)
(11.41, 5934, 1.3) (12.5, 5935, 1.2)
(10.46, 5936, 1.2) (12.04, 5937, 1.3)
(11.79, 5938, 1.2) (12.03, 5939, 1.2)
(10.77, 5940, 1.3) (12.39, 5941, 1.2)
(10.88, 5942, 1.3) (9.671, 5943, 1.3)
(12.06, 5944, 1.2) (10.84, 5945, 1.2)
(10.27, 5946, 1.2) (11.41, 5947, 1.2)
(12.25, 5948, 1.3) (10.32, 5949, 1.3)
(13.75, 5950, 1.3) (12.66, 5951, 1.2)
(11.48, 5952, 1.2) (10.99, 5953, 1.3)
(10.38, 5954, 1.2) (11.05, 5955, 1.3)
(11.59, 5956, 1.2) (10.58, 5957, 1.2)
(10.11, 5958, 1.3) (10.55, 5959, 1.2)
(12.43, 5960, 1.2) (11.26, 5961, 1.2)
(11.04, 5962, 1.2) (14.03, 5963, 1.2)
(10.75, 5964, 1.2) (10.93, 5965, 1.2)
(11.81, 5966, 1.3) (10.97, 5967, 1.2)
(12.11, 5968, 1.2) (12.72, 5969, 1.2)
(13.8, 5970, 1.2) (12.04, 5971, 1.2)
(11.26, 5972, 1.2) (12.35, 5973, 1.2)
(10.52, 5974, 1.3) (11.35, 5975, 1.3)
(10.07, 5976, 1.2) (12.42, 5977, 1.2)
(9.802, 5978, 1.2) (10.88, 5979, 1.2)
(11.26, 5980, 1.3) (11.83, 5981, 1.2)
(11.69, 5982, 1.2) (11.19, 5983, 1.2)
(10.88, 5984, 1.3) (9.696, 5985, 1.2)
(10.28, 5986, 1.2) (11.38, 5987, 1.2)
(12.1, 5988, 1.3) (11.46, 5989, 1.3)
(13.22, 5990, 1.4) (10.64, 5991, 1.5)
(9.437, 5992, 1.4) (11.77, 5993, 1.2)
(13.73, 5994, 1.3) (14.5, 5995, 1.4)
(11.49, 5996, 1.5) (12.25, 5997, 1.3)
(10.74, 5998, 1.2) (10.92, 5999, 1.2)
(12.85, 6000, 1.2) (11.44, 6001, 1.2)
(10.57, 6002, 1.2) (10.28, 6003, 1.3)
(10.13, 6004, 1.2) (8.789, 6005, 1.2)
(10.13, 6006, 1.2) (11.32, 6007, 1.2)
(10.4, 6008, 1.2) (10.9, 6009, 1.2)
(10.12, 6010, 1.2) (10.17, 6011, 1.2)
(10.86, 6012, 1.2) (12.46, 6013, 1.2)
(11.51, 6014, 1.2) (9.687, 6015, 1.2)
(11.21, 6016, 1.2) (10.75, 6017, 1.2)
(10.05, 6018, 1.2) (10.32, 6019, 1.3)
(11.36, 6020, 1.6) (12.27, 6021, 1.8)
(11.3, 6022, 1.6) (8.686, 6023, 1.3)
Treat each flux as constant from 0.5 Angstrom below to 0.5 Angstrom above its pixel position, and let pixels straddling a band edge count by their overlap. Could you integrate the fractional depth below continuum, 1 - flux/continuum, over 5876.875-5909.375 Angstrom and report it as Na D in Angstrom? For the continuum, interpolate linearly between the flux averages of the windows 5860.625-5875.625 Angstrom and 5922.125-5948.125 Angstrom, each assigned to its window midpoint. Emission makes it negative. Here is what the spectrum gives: 1.6 Angstrom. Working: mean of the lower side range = 11.4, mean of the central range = 10.9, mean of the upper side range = 11.6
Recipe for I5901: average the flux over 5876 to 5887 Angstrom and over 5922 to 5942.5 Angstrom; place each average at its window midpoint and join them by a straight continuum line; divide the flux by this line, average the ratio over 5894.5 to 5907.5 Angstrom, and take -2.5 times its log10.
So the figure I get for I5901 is 0.09 mag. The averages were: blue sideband 11.8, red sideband 11.8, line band 10.8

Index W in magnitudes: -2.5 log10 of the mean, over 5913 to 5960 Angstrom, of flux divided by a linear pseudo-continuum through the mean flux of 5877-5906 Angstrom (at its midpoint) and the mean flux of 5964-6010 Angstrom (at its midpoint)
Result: -0.04 mag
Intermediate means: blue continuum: 10.9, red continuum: 11.3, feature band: 11.5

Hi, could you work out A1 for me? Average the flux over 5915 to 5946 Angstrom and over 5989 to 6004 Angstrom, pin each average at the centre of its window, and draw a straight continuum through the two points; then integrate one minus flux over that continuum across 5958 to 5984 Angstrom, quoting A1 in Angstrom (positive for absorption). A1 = 0.20 Angstrom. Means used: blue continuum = 11.6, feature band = 11.5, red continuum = 11.6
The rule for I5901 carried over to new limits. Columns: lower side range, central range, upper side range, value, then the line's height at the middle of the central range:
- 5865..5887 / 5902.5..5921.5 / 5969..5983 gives 0.035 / 11.7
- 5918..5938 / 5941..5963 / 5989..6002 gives 0.039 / 11.7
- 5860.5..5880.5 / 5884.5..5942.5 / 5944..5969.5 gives 0.013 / 11.4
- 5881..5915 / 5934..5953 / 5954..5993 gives -0.026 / 11.2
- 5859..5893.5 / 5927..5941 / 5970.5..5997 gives -0.032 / 11.3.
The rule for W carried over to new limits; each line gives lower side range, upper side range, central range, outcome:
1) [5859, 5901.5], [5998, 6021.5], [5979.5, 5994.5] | -0.050 mag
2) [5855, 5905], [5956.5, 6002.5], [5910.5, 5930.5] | -0.048 mag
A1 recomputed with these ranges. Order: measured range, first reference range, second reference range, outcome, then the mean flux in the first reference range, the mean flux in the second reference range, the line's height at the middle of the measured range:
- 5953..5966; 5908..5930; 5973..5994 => 0.2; 11.7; 11.2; 11.4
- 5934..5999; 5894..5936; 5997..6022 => -2.3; 11.4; 10.8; 11.1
